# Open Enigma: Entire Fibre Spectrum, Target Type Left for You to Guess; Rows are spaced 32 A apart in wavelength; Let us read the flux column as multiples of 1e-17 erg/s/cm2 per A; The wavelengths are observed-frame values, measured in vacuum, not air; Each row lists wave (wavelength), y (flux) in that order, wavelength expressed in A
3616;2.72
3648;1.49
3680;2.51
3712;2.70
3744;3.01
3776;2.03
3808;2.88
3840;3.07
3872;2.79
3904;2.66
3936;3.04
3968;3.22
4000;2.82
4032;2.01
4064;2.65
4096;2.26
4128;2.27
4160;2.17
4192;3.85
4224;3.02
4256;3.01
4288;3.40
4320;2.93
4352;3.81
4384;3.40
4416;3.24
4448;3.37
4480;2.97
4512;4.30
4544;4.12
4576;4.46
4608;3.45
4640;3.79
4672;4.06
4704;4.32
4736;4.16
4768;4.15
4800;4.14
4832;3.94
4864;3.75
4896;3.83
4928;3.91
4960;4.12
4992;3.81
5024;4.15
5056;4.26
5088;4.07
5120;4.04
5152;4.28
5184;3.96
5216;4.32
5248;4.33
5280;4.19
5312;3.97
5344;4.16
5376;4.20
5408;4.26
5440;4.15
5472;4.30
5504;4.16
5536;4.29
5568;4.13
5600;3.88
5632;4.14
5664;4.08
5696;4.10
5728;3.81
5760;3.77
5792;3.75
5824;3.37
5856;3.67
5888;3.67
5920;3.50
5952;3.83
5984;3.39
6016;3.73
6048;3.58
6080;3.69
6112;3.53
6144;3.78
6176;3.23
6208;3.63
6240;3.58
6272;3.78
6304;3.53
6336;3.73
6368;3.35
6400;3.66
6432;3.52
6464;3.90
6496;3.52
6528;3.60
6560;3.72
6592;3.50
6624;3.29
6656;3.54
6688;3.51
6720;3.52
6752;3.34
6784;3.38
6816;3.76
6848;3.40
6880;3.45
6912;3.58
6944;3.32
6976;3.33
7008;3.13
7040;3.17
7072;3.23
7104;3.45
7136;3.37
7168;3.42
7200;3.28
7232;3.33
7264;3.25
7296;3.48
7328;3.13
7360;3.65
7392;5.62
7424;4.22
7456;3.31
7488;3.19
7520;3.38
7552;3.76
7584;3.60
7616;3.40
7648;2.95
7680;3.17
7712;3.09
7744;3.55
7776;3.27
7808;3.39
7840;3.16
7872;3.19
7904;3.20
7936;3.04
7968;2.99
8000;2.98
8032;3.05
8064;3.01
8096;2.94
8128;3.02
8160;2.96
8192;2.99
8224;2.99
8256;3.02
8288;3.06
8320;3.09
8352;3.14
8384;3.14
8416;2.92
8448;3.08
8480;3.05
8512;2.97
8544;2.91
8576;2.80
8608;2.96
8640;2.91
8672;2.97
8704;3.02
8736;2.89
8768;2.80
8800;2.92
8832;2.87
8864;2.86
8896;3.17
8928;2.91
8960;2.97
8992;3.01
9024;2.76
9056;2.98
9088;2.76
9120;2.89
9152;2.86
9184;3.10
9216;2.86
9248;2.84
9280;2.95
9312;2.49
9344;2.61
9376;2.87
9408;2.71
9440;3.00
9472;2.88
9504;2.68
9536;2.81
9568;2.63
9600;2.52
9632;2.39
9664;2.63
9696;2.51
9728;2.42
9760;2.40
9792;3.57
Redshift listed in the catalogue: 0.13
